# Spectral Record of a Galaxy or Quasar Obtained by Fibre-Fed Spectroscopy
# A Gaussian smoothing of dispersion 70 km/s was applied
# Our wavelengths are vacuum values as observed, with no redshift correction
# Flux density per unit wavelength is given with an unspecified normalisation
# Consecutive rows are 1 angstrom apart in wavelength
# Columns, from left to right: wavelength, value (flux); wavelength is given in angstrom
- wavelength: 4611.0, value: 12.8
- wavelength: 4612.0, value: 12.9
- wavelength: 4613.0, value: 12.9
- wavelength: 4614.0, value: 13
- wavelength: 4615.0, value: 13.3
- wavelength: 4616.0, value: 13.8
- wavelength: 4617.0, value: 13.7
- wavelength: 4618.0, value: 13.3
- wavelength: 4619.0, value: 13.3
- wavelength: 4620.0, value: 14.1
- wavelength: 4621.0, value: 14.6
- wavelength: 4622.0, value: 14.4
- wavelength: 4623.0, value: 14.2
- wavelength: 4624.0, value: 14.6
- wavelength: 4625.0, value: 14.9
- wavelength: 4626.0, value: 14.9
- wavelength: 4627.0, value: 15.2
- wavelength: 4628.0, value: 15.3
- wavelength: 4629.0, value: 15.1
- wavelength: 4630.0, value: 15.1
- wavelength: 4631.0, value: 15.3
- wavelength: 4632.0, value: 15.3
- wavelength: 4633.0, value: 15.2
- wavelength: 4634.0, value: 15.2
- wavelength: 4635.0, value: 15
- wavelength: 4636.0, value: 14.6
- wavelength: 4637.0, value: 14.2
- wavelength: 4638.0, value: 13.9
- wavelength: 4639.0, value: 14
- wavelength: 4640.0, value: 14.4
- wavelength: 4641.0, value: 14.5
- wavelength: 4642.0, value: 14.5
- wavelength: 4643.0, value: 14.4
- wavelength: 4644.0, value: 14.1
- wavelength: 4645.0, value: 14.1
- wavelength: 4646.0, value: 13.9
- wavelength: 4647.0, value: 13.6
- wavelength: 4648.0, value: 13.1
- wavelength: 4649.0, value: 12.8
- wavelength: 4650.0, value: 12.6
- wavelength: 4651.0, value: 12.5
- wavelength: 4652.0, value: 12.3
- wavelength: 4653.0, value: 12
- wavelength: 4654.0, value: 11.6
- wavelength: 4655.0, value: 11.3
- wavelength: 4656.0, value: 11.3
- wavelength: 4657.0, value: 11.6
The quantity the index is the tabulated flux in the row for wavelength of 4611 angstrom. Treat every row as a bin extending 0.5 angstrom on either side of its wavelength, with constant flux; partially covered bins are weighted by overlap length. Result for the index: 12.8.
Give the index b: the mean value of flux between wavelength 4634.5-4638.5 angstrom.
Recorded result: 14.4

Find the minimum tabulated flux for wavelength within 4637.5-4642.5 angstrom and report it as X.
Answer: 13.9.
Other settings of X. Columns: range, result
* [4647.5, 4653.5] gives 12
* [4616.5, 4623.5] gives 13.3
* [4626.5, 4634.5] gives 15.1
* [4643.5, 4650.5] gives 12.6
